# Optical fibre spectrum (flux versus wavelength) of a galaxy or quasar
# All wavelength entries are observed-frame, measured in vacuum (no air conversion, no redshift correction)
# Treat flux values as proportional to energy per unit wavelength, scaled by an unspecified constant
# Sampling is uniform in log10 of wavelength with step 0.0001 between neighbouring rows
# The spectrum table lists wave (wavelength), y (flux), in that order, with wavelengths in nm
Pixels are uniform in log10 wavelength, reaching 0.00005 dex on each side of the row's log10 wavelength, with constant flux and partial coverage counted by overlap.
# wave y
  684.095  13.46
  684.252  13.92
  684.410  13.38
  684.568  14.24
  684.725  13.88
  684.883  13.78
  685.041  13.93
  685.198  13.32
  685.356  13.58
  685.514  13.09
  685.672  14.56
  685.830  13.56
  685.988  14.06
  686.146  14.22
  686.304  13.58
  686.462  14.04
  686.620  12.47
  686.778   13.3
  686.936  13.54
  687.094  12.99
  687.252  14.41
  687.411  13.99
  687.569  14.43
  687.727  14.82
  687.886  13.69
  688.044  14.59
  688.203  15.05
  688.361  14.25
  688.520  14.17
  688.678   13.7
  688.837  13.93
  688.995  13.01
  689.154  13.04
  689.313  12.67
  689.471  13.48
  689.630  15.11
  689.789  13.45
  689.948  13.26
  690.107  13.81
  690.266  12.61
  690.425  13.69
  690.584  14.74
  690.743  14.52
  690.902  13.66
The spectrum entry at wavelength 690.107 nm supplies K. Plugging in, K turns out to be 13.81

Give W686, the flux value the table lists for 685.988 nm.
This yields 14.06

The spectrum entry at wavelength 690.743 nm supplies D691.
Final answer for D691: 14.52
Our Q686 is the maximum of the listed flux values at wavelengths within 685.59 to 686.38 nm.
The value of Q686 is 14.56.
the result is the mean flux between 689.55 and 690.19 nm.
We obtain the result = 13.9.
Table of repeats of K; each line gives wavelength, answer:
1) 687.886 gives 13.69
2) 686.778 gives 13.3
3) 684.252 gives 13.92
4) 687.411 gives 13.99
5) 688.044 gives 14.59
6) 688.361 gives 14.25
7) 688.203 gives 15.05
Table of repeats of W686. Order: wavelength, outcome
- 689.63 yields 15.11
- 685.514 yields 13.09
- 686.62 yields 12.47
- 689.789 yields 13.45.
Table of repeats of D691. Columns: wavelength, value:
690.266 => 12.61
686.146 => 14.22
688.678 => 13.7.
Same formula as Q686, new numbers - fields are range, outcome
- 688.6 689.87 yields 15.11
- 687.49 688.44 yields 15.05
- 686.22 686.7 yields 14.04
